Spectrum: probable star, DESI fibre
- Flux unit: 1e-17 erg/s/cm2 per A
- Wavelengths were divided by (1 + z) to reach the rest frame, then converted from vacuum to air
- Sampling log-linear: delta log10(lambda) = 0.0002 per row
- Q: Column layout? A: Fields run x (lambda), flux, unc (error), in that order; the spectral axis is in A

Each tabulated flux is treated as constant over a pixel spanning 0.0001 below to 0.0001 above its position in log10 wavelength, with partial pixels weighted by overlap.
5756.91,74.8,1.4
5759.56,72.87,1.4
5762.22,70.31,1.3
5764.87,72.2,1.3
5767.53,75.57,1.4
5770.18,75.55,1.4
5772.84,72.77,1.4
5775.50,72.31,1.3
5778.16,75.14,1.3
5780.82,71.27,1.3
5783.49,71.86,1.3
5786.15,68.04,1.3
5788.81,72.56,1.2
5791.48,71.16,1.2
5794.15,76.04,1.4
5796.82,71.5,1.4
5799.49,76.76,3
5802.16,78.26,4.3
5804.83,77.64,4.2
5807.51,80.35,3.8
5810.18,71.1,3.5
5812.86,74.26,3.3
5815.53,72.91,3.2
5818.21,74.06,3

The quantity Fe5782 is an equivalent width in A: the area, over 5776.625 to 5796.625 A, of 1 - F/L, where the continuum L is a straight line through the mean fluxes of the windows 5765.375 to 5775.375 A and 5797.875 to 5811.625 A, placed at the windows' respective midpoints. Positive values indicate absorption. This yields 0.82 A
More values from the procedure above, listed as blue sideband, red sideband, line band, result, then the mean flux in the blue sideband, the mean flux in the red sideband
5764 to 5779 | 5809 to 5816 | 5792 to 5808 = -0.68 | 73.9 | 72.8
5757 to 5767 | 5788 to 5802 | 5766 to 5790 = 0.13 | 72.4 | 74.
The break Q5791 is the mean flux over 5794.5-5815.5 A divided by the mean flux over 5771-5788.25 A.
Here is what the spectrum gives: 1.0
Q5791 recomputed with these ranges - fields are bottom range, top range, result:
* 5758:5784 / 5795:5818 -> 1.03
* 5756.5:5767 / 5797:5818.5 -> 1.04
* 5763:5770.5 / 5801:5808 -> 1.06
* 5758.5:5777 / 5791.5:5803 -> 1.03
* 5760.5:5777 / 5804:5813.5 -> 1.04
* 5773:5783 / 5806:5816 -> 1.03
